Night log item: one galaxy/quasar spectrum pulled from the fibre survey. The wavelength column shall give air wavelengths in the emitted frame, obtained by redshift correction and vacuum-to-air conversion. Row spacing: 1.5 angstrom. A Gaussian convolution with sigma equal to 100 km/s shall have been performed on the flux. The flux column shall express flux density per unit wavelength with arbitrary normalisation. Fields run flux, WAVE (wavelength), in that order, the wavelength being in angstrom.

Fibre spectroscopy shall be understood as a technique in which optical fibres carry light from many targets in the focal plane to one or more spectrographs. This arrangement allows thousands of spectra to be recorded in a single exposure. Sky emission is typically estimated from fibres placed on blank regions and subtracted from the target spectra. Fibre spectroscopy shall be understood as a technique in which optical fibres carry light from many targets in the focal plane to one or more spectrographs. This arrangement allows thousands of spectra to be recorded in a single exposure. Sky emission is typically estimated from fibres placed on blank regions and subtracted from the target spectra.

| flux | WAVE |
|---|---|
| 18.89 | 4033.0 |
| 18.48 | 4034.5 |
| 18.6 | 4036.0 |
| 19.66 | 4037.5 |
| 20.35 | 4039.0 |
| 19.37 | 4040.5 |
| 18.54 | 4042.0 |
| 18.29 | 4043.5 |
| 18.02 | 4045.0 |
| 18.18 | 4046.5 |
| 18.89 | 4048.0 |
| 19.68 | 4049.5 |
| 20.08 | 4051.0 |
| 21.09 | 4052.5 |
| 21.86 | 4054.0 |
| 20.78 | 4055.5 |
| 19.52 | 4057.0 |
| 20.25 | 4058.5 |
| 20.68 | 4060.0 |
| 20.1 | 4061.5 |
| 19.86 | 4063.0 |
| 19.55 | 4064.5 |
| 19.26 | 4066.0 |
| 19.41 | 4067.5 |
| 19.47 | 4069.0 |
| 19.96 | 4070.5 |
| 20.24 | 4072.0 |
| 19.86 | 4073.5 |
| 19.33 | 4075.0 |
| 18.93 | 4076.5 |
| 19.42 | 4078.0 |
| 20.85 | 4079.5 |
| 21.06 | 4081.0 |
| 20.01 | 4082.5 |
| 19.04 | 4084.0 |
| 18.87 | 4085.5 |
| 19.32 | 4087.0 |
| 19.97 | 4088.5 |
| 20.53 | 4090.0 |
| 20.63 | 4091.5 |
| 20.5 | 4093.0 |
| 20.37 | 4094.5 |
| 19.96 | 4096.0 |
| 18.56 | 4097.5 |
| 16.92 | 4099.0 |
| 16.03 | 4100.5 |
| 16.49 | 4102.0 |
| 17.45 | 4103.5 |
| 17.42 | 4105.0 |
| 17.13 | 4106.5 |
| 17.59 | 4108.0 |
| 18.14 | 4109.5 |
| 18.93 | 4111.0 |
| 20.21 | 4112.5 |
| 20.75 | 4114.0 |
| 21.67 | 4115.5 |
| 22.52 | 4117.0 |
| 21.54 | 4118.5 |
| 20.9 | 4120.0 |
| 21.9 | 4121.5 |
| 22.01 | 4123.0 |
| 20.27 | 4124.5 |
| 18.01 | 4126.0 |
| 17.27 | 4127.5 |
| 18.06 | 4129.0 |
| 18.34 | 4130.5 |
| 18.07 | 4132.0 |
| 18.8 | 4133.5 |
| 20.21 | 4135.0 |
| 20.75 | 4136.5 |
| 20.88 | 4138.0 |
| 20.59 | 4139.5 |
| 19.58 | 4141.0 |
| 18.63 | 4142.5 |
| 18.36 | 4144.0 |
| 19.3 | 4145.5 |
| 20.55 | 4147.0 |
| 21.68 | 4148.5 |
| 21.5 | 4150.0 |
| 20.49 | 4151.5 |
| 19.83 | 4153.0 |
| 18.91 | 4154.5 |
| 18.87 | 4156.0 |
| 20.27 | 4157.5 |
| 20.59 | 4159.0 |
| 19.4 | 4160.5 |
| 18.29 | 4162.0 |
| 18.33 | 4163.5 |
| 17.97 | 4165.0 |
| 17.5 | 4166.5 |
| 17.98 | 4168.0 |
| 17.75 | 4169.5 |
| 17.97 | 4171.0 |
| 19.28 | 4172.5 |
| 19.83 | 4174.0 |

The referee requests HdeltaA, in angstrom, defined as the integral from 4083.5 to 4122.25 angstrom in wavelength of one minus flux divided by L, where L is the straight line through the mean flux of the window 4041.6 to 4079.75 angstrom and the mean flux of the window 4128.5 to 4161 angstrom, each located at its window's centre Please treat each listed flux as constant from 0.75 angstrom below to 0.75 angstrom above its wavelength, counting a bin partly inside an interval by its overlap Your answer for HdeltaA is 0.7 angstrom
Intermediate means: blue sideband 19.7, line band 19.4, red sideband 19.7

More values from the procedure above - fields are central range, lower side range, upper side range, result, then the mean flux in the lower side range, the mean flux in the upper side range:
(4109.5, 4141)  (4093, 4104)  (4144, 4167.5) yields -2.09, 18.2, 19.5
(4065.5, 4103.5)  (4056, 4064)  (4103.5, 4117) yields 0.47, 20.1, 19.1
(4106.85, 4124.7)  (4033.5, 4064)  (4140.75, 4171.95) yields -1.02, 19.6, 19.2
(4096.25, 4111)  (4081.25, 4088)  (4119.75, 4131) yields 1.54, 19.5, 19.6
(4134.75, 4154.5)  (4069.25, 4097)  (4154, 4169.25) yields -1.15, 19.9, 18.8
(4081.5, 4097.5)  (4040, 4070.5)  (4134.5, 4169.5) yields -0.21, 19.7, 19.5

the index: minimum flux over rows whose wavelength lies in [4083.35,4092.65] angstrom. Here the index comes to 18.87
